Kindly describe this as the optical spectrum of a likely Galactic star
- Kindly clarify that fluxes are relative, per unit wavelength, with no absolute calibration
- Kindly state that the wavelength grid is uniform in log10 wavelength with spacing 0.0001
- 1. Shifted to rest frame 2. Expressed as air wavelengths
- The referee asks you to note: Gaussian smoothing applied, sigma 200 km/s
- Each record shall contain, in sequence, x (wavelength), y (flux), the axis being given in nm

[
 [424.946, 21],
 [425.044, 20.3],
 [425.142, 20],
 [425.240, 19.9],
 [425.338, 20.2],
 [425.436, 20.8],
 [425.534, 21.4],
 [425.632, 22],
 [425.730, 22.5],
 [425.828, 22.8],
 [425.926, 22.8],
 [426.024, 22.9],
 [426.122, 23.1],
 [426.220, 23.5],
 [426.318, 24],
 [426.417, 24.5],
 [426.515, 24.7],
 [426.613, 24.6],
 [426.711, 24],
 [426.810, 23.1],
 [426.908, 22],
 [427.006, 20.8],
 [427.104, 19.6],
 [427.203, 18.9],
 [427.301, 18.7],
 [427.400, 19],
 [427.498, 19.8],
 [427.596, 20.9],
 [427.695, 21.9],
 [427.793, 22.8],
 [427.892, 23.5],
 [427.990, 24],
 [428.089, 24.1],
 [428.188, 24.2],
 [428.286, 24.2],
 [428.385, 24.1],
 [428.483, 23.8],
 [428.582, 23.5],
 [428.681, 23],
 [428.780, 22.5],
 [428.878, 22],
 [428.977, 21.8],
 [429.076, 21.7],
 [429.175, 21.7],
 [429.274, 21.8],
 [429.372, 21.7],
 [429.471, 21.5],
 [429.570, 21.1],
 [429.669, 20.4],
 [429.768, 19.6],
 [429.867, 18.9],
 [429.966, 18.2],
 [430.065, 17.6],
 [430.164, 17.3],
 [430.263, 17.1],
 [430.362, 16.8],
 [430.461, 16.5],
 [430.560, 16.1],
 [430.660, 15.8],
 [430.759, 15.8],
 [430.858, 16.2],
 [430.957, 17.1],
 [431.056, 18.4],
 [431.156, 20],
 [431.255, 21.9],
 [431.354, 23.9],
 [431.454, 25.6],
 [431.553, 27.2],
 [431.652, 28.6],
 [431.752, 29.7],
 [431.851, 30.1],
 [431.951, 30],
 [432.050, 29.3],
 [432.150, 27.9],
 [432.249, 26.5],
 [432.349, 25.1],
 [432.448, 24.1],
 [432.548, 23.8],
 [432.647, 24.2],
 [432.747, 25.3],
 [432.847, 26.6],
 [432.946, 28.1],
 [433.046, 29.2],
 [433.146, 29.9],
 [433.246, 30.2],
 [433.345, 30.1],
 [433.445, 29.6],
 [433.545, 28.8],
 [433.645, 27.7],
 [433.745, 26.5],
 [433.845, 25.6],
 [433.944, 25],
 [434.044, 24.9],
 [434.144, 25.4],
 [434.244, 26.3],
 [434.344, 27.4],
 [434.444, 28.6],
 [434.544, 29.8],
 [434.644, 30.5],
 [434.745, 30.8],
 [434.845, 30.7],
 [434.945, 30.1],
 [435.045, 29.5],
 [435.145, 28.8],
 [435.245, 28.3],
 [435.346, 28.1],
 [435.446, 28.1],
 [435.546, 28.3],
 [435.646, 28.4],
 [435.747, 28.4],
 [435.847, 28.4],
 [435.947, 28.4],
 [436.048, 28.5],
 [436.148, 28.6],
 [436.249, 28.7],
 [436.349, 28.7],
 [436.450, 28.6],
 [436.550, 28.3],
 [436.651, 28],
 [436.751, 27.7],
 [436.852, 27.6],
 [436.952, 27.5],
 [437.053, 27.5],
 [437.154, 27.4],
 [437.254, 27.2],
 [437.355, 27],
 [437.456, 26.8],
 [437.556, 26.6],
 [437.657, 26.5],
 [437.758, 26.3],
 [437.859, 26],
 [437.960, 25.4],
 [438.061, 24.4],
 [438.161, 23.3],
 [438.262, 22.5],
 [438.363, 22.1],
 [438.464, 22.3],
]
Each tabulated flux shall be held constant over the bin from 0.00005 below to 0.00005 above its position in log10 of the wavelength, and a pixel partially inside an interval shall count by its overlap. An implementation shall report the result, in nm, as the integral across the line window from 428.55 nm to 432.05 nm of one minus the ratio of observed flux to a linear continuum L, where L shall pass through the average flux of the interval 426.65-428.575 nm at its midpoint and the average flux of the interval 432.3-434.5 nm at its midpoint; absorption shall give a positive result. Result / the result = 0.45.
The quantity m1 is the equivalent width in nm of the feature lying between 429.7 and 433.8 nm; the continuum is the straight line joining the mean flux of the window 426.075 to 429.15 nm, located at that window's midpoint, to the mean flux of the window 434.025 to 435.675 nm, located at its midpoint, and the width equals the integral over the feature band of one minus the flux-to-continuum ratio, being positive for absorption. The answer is 0.38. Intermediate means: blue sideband 22.5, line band 23.7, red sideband 28.5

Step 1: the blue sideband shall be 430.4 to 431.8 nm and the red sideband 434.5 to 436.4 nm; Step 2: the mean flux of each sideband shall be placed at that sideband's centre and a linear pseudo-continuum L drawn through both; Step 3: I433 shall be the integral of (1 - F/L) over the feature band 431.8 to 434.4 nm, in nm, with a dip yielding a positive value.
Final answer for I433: -0.288 nm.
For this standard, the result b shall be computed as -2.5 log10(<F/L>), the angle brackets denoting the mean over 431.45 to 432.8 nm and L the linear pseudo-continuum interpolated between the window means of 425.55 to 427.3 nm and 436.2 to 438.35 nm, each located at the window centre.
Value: -0.096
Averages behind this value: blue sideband 22.6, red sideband 26.7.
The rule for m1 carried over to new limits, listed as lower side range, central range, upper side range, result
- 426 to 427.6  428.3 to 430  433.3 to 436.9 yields 0.148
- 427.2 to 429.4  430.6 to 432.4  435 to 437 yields 0.076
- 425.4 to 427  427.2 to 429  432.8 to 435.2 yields 0.146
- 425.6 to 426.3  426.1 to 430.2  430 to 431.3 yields -0.315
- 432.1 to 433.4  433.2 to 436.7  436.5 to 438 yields -0.169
